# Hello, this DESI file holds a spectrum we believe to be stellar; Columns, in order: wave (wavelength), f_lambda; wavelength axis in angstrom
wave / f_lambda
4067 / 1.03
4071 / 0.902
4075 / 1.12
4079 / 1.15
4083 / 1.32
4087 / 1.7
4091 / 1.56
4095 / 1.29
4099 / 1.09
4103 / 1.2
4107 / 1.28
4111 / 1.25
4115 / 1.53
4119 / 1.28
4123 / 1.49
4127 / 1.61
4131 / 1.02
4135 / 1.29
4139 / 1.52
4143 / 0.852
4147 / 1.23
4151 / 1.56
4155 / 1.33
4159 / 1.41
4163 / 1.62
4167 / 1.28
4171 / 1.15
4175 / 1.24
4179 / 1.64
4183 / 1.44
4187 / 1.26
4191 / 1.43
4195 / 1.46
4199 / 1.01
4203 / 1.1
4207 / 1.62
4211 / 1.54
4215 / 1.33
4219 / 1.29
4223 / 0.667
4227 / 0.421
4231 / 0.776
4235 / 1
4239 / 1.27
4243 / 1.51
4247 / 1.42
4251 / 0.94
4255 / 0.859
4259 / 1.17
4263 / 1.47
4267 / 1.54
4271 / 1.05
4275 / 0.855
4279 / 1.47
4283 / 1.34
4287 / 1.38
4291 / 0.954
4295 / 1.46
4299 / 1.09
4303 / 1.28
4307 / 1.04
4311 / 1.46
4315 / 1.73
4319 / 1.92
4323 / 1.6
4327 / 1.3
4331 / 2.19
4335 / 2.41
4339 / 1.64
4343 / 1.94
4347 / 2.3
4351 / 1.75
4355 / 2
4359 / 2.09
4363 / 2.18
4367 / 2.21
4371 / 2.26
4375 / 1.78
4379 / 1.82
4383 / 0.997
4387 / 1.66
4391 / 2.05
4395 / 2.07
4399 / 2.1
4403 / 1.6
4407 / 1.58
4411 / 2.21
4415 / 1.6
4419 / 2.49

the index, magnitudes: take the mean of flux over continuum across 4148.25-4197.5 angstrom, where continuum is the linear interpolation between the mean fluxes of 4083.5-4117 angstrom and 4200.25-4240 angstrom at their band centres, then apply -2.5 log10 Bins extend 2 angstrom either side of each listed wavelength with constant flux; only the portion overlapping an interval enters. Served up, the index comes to -0.16 mag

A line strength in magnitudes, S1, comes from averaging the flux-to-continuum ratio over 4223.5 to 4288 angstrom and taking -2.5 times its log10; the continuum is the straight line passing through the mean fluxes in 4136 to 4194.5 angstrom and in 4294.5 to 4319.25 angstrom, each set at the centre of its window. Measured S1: 0.21 mag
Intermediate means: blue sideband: 1.36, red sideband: 1.39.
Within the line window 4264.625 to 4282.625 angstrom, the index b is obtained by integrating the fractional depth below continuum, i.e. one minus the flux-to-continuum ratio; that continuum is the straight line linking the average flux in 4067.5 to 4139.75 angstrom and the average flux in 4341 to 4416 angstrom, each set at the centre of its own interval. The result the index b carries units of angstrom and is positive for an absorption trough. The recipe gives 4.7 angstrom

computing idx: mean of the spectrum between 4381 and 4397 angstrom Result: 1.69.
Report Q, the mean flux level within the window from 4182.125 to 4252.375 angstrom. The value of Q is 1.19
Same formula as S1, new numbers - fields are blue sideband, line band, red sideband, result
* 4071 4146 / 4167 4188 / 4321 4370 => 0.115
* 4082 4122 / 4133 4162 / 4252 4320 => 0.011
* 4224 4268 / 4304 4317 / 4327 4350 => 0.237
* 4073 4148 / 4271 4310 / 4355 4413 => 0.372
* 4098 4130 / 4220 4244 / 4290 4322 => 0.418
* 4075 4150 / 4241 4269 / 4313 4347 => 0.299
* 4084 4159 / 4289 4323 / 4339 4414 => 0.261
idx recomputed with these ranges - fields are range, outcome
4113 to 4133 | 1.39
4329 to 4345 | 2.04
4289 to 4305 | 1.2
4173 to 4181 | 1.44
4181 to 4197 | 1.4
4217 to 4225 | 0.979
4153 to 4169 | 1.41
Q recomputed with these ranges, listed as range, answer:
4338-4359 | 1.96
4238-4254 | 1.26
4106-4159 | 1.33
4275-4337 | 1.49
